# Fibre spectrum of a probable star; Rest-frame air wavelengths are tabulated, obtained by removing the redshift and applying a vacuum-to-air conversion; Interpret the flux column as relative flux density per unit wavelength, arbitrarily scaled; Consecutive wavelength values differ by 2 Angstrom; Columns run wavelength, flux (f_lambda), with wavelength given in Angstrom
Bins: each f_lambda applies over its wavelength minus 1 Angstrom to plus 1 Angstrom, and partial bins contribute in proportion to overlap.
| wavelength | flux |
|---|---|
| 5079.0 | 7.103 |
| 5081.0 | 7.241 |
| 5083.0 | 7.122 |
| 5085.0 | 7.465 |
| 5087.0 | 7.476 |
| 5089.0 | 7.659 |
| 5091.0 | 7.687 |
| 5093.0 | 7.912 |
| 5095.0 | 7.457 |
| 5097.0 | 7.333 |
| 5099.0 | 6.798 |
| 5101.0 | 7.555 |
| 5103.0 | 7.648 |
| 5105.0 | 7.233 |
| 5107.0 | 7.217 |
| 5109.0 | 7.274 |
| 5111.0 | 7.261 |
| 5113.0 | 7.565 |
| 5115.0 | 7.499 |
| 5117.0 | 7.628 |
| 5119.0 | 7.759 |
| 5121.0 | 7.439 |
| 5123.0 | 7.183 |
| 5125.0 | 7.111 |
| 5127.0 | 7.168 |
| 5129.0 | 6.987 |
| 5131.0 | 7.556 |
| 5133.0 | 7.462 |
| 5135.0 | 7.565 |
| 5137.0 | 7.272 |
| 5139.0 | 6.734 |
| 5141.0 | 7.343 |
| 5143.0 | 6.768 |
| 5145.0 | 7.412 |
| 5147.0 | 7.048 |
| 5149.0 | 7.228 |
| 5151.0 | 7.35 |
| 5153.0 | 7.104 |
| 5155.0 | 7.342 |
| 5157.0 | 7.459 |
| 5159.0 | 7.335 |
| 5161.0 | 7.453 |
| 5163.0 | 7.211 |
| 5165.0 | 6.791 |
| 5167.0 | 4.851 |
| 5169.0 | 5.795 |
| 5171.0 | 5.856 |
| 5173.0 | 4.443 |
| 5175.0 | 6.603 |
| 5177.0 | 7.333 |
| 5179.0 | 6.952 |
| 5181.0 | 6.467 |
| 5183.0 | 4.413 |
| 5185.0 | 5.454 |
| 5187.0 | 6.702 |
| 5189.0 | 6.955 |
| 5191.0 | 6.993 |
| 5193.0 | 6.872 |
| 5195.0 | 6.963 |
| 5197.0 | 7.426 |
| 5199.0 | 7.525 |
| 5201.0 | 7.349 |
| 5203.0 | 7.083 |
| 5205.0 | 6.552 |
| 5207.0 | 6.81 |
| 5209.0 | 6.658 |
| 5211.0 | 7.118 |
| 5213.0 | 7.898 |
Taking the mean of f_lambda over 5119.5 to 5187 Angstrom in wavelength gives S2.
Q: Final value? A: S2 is 6.81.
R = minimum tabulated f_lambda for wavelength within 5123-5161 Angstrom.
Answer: 6.734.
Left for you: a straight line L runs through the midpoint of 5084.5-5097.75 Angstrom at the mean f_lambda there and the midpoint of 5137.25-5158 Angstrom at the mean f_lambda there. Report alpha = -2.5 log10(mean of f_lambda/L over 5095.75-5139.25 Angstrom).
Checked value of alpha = 0.01 mag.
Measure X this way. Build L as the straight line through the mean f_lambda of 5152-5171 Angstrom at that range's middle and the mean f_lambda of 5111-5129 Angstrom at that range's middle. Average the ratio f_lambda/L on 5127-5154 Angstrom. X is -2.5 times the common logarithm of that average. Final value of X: -0.02 mag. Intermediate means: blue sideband 7.39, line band 7.22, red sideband 6.77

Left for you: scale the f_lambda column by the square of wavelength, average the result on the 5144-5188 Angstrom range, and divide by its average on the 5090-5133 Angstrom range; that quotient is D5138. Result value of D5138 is 0.91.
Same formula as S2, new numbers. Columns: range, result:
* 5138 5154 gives 7.12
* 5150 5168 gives 6.99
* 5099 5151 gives 7.31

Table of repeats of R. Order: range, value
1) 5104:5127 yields 7.111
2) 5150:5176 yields 4.443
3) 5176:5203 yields 4.413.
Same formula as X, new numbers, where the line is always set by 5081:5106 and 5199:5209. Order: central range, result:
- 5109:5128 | -0.01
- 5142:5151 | 0.01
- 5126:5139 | 0.00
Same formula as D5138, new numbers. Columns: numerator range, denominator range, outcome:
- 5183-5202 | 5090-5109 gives 0.95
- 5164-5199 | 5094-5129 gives 0.88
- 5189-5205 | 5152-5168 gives 1.04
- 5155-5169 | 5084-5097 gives 0.92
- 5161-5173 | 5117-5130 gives 0.85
